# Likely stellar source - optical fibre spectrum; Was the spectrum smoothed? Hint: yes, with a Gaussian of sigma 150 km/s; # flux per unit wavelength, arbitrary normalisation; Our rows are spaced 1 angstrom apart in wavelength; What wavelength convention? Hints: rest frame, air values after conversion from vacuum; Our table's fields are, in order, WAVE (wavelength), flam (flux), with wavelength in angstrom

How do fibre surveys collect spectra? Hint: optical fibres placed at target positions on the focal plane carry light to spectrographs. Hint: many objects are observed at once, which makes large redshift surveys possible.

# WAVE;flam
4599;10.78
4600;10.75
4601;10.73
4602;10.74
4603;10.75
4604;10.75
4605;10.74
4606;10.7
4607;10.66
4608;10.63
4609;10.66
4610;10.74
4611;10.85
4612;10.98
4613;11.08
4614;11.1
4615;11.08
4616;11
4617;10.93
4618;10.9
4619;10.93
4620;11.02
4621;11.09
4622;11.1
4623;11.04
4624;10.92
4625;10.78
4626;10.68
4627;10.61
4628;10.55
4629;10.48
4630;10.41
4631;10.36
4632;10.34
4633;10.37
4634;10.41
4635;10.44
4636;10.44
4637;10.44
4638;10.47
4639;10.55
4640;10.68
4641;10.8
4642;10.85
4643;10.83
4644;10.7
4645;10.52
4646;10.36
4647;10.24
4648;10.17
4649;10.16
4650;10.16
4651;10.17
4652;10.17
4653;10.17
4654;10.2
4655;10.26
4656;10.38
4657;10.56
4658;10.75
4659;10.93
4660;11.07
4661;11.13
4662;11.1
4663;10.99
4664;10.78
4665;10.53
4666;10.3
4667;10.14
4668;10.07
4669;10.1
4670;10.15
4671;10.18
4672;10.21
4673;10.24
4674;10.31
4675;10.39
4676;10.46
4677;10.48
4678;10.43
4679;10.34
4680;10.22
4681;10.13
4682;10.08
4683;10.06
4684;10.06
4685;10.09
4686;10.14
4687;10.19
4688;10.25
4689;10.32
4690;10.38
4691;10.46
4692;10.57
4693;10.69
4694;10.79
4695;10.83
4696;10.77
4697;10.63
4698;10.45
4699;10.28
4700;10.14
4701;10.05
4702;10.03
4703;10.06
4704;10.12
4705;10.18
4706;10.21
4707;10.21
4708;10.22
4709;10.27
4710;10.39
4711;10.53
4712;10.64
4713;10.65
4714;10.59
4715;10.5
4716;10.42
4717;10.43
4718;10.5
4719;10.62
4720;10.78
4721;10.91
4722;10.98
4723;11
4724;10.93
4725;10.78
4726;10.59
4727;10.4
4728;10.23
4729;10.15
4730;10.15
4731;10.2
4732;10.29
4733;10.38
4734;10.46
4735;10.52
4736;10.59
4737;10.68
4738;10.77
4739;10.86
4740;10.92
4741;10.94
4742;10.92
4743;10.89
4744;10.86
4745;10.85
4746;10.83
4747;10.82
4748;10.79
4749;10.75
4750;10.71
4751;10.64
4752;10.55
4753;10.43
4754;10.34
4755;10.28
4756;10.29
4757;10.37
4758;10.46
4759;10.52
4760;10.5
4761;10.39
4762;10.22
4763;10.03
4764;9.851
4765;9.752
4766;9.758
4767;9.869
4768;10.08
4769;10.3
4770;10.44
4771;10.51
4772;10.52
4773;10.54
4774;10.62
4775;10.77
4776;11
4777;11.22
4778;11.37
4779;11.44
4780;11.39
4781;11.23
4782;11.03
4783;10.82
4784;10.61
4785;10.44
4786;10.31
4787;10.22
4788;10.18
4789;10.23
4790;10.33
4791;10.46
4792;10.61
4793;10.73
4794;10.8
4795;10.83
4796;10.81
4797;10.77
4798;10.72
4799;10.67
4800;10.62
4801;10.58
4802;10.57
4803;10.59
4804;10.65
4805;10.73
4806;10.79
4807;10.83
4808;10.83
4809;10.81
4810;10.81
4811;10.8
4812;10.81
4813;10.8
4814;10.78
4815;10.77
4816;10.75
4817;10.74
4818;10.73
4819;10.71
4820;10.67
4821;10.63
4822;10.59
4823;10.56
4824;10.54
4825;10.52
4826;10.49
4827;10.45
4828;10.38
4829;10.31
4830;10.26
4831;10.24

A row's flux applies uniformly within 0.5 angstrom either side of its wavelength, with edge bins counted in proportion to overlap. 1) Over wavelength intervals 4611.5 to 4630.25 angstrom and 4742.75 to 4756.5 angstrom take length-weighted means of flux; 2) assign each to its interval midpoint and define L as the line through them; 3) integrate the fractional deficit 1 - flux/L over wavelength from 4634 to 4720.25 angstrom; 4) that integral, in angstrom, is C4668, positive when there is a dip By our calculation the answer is 2.9 angstrom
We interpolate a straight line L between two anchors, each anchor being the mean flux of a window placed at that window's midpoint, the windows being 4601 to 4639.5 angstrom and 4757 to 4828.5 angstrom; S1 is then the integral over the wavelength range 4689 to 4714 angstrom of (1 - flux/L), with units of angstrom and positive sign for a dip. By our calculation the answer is 0.6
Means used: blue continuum 10.7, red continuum 10.6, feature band 10.4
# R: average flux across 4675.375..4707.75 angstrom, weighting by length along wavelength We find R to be 10.3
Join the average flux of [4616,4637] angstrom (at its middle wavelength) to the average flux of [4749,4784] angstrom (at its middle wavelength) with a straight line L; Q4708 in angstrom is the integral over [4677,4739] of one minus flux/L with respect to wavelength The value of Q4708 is 1.04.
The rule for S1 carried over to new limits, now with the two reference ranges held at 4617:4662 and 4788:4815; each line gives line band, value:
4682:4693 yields 0.4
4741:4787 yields 0.3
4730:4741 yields 0.1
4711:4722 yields 0.0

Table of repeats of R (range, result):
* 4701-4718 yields 10.3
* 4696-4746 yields 10.5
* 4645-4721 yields 10.4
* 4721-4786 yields 10.6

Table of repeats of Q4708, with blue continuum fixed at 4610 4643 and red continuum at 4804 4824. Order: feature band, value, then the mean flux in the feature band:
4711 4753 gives 0.38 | 10.6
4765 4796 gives 0.37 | 10.6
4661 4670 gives 0.19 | 10.5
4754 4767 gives 0.66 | 10.2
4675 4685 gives 0.46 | 10.2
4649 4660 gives 0.35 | 10.4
